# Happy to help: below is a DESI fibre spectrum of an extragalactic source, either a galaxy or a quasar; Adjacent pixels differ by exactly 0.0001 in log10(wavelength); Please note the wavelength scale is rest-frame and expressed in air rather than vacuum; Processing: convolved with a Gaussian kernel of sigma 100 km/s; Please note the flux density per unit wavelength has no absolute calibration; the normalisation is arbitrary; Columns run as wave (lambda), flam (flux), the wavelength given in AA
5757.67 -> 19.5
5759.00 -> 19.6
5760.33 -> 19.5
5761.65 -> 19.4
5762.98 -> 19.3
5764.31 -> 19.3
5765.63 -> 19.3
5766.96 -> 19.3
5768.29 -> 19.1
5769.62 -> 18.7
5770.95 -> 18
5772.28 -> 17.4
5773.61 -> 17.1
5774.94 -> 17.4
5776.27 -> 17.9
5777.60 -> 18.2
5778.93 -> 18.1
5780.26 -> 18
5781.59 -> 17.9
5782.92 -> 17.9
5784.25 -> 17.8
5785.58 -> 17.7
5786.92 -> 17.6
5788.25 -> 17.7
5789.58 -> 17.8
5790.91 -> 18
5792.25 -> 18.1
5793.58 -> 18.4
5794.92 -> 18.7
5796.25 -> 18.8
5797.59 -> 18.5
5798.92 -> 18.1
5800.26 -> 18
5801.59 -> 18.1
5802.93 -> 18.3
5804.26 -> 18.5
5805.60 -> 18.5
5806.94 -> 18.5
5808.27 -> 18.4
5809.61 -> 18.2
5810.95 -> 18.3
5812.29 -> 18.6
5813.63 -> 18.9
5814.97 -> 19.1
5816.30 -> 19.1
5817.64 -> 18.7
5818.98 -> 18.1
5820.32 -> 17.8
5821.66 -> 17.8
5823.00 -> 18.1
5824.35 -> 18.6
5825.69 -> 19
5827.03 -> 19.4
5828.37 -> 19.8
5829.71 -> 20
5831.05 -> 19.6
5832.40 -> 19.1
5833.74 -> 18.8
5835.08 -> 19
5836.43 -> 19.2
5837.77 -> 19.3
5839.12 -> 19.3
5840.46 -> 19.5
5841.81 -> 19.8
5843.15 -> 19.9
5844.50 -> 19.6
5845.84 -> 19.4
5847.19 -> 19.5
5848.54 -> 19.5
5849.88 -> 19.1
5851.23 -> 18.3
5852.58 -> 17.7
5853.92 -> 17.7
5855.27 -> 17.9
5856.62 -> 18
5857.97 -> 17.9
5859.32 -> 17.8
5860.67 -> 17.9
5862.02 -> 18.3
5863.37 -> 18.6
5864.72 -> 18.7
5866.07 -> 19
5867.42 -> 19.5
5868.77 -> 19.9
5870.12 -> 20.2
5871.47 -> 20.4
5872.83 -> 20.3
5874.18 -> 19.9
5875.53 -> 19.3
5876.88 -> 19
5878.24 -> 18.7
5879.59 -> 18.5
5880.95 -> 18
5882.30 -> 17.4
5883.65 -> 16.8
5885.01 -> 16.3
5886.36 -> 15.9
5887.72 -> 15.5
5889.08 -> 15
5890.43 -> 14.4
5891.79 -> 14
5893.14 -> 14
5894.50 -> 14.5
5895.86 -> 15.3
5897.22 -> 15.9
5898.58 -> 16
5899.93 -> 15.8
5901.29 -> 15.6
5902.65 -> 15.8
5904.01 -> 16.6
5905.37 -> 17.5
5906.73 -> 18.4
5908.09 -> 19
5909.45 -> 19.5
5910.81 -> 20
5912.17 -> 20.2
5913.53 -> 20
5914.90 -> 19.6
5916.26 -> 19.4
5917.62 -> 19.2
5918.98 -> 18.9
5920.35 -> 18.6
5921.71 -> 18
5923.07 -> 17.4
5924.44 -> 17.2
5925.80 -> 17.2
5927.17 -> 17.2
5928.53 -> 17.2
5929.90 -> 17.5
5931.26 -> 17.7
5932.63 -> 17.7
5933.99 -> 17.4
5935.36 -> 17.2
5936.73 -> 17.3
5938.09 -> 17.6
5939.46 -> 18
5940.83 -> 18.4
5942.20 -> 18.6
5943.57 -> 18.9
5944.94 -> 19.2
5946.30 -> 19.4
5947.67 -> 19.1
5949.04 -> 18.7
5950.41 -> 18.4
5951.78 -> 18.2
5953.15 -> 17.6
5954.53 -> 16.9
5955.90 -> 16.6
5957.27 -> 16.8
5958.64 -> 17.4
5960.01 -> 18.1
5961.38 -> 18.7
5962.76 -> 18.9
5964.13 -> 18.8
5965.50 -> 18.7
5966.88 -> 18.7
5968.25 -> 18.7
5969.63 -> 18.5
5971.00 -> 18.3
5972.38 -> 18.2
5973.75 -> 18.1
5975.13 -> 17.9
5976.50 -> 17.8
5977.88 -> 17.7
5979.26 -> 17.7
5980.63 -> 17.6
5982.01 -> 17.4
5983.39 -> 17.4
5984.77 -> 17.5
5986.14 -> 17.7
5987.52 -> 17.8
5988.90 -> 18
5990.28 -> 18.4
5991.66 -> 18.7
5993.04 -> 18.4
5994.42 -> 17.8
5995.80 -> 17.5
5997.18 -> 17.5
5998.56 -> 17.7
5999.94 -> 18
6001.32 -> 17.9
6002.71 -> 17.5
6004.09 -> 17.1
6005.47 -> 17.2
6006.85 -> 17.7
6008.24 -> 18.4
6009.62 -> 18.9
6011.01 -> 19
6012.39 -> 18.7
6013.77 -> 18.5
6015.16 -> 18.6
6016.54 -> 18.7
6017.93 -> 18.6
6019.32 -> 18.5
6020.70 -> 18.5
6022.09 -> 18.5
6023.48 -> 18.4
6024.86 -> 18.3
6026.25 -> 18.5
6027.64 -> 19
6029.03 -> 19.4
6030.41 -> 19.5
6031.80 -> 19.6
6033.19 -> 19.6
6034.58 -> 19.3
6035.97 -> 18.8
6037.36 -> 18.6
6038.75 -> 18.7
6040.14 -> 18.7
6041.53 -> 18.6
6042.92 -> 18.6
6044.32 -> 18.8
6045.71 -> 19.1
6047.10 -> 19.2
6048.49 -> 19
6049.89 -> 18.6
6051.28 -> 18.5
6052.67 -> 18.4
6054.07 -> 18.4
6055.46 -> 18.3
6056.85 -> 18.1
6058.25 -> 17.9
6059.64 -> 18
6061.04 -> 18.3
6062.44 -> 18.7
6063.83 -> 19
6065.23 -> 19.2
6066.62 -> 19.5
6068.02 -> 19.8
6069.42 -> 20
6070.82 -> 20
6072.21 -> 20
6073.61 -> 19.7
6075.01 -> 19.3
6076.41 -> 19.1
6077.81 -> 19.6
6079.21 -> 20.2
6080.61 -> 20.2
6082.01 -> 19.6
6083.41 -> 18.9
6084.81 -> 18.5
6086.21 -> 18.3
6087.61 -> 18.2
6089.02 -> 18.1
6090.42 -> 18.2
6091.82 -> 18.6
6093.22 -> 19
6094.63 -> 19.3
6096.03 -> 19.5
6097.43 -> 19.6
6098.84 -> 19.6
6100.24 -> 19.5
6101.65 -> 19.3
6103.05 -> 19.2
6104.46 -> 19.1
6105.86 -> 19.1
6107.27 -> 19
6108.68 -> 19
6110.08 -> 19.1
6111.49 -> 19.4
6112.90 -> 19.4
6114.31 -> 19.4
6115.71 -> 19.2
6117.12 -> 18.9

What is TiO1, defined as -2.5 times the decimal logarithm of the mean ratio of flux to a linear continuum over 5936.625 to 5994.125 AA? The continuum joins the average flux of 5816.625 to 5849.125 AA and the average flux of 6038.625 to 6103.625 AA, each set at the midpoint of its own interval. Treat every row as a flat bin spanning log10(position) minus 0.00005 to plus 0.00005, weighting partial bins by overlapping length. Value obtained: 0.054 mag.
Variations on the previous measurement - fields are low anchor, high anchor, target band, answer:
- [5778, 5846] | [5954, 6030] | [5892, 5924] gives 0.05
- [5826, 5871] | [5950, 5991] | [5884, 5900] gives 0.22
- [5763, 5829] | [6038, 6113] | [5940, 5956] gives 0.02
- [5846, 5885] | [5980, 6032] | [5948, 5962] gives 0.04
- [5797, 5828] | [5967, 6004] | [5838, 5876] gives -0.04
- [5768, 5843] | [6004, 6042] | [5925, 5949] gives 0.04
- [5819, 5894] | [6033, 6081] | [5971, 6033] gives 0.04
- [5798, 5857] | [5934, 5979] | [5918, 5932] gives 0.04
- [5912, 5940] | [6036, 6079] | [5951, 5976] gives 0.02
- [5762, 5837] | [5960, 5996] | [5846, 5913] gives 0.03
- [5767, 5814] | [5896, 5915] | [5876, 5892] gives 0.07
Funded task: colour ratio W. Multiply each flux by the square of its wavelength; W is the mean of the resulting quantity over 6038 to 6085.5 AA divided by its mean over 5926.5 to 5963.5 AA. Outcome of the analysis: 1.10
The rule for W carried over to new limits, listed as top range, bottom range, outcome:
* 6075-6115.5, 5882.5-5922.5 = 1.19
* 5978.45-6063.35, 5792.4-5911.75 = 1.07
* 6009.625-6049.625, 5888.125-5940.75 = 1.13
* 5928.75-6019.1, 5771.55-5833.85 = 1.04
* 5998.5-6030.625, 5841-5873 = 1.02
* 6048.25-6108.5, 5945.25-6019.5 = 1.09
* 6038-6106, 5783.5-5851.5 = 1.11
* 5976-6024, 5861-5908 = 1.08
